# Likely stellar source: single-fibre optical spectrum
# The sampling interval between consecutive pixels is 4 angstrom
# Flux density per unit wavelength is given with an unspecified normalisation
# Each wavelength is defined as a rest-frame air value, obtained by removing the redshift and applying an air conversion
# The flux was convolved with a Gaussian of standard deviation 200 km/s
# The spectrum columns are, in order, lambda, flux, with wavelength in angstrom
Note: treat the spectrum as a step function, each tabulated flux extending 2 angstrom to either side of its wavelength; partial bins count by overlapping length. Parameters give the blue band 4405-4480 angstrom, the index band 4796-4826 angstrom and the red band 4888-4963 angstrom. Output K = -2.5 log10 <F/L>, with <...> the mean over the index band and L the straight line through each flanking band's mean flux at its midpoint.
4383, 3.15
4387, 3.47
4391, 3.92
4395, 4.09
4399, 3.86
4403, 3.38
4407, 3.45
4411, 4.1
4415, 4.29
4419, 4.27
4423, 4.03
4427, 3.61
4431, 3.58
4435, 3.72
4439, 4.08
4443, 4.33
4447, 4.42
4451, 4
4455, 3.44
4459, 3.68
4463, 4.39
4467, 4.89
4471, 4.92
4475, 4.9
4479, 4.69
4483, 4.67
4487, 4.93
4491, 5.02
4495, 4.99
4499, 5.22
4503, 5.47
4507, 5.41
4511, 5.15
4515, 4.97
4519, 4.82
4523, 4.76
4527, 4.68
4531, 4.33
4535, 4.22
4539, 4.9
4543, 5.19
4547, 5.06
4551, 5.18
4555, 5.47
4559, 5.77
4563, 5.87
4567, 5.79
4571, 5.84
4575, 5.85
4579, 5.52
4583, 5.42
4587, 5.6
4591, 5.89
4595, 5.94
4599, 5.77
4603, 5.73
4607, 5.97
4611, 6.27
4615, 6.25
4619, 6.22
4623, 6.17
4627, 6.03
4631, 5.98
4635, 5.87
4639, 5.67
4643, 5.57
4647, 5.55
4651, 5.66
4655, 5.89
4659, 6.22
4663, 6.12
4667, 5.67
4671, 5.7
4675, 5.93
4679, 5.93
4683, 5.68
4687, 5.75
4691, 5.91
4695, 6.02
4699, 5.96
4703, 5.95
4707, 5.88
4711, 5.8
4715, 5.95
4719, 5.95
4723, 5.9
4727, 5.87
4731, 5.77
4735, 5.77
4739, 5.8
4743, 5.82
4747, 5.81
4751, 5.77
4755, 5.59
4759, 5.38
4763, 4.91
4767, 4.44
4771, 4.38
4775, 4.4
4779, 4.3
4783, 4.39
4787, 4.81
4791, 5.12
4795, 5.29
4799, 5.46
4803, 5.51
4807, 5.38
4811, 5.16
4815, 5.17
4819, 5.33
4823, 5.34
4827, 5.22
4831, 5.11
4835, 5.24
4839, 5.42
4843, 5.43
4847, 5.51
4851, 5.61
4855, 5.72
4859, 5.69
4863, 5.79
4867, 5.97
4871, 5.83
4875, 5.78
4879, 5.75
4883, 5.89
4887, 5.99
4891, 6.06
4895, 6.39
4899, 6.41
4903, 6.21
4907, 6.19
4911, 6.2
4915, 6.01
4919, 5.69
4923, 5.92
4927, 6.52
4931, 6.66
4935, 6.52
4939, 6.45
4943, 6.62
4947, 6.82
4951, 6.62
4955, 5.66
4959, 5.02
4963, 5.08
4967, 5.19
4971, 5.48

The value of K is 0.073 mag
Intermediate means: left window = 4.14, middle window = 5.33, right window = 6.19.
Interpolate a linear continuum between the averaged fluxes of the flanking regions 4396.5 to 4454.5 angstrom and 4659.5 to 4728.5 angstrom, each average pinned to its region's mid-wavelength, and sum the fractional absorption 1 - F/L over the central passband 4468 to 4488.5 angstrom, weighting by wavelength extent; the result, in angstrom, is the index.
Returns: -2.4 angstrom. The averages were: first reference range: 3.93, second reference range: 5.89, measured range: 4.82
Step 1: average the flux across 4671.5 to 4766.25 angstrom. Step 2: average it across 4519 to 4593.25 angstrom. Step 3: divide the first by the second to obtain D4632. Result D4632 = 1.09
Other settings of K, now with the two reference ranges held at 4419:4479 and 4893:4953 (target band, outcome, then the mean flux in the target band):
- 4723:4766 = -0.021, 5.63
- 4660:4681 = -0.138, 5.89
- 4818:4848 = 0.119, 5.32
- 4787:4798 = 0.118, 5.16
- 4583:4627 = -0.216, 5.96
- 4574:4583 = -0.178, 5.61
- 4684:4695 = -0.113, 5.85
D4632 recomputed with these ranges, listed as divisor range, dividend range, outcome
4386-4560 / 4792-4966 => 1.29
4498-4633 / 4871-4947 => 1.13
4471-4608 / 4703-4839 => 1.02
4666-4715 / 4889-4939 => 1.07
